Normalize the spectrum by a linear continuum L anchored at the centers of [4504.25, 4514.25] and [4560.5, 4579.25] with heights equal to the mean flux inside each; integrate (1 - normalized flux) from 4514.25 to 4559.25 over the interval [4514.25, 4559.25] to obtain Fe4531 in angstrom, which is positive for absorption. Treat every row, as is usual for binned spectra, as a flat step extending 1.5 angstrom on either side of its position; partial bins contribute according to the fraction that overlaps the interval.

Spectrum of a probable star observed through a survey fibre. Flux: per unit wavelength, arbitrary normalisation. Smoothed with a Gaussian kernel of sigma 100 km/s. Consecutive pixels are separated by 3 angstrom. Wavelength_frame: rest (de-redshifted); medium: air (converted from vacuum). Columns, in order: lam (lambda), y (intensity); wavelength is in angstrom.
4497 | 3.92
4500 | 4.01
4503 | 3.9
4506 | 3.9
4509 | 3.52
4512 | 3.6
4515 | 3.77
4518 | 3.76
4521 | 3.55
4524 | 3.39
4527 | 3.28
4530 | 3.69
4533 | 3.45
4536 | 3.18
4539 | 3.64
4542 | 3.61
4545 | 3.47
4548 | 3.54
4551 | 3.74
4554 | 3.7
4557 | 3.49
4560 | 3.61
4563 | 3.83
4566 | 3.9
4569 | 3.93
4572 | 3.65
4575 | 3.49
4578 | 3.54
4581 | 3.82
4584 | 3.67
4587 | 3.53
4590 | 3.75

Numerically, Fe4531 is 1.9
